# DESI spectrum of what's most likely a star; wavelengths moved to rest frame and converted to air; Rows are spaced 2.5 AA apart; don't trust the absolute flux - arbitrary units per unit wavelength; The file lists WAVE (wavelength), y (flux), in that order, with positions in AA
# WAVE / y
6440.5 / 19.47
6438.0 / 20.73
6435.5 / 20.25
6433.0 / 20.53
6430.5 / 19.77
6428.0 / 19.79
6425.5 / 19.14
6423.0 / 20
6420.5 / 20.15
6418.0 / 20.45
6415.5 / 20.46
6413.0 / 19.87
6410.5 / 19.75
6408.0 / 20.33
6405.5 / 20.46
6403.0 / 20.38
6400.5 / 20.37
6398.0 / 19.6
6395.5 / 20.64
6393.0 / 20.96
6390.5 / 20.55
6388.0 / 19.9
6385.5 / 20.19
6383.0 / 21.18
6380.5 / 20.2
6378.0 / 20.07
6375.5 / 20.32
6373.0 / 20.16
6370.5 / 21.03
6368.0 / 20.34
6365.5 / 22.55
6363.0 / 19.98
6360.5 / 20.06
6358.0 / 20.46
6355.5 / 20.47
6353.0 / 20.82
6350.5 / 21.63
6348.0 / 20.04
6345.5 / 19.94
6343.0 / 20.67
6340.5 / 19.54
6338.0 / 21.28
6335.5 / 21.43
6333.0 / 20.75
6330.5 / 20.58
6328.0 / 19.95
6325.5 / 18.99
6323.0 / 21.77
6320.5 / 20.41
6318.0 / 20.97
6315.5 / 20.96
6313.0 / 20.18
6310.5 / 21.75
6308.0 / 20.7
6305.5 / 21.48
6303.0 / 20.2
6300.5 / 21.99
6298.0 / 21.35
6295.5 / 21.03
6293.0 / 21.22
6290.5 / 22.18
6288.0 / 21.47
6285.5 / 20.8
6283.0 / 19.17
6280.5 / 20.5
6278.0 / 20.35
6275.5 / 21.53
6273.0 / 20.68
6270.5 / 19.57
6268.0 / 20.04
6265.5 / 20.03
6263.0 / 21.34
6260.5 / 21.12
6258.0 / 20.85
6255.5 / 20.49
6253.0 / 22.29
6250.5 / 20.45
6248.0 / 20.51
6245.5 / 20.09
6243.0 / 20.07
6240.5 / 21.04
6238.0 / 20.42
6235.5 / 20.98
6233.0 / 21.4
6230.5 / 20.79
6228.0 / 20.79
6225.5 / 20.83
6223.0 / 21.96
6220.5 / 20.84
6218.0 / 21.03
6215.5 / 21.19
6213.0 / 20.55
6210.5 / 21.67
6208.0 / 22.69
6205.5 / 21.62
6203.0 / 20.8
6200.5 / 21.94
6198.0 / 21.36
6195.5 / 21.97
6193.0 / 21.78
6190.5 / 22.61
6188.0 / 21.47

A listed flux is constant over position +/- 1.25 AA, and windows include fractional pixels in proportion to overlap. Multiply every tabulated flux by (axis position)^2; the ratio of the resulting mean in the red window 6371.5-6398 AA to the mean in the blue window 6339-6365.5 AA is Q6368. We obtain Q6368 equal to 1.01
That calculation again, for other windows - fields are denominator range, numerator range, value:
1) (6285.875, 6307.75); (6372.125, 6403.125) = 0.98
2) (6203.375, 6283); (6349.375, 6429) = 1.02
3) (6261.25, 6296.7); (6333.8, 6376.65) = 1.02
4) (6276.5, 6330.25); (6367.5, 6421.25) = 1.00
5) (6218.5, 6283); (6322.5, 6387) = 1.02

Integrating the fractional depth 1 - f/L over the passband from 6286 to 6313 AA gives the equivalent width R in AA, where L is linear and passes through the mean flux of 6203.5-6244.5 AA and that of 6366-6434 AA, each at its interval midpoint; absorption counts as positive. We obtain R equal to -0.7 AA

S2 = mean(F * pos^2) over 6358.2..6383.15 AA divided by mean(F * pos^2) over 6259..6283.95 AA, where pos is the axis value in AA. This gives 1.04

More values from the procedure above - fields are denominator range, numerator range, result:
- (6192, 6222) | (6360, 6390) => 1.01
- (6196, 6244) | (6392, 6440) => 1.01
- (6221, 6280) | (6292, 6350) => 1.02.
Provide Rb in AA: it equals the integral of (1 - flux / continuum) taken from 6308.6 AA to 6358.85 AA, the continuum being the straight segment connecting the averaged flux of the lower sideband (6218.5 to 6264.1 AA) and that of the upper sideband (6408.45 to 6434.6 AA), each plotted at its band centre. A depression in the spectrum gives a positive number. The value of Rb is -0.5 AA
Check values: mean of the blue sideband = 20.9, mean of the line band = 20.6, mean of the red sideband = 20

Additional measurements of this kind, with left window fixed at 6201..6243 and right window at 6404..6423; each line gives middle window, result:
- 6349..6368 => -0.3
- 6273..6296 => -0.1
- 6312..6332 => 0.2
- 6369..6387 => -0.1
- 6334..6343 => -0.1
